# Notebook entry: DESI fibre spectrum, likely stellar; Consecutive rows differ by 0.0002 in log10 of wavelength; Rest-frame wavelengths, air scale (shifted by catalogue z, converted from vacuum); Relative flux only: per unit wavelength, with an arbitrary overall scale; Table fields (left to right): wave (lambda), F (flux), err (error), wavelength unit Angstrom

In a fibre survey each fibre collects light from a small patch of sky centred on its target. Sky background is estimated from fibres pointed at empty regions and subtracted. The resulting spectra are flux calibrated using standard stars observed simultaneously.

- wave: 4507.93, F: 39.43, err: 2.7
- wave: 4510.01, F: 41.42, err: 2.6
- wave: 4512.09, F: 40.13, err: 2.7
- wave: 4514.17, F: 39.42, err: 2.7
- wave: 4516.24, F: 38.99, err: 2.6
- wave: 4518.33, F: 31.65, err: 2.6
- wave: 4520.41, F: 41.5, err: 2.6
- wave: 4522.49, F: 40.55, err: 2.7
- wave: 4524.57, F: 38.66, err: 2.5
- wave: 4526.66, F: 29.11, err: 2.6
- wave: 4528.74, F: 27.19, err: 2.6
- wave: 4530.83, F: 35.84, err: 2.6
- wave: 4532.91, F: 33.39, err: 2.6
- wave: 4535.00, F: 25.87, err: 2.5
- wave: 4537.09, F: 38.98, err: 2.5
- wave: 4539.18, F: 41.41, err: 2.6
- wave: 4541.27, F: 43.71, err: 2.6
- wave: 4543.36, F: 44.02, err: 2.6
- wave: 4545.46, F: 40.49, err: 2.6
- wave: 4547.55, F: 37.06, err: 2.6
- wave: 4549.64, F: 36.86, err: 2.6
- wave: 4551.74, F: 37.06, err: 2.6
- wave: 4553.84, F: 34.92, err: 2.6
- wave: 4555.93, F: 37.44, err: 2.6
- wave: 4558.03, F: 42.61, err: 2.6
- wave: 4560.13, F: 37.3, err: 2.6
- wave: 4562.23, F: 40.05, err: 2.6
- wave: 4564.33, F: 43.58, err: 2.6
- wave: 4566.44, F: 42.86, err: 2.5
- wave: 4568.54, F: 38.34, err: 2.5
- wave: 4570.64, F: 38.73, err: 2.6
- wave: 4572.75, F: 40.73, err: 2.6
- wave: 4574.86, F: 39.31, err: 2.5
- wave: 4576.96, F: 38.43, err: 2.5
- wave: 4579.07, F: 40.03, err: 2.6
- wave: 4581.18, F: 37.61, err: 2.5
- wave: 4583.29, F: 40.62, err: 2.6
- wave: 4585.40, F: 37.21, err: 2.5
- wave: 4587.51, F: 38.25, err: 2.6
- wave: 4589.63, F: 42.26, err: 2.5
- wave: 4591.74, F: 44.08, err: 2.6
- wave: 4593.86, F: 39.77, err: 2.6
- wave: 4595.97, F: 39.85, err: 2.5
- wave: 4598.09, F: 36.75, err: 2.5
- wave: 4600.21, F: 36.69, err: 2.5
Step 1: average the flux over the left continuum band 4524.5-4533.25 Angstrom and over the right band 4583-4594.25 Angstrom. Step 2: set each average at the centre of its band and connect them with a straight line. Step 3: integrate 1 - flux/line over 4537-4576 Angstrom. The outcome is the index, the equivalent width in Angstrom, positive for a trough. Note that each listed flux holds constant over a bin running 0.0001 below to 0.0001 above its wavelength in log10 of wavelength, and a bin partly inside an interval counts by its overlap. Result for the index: -4.2 Angstrom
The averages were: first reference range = 32.2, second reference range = 40.4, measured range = 39.8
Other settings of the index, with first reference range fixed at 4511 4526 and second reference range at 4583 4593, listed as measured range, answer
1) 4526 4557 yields 2.2 Angstrom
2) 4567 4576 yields 0.1 Angstrom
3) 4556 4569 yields -0.3 Angstrom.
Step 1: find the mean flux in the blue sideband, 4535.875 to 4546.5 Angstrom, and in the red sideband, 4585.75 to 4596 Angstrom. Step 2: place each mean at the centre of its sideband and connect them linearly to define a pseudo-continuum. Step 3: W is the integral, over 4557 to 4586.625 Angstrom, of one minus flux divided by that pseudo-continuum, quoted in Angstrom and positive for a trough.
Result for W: 0.9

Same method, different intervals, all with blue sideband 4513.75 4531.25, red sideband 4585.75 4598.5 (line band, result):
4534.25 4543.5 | -0.5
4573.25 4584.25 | 0.0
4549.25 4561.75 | 0.0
